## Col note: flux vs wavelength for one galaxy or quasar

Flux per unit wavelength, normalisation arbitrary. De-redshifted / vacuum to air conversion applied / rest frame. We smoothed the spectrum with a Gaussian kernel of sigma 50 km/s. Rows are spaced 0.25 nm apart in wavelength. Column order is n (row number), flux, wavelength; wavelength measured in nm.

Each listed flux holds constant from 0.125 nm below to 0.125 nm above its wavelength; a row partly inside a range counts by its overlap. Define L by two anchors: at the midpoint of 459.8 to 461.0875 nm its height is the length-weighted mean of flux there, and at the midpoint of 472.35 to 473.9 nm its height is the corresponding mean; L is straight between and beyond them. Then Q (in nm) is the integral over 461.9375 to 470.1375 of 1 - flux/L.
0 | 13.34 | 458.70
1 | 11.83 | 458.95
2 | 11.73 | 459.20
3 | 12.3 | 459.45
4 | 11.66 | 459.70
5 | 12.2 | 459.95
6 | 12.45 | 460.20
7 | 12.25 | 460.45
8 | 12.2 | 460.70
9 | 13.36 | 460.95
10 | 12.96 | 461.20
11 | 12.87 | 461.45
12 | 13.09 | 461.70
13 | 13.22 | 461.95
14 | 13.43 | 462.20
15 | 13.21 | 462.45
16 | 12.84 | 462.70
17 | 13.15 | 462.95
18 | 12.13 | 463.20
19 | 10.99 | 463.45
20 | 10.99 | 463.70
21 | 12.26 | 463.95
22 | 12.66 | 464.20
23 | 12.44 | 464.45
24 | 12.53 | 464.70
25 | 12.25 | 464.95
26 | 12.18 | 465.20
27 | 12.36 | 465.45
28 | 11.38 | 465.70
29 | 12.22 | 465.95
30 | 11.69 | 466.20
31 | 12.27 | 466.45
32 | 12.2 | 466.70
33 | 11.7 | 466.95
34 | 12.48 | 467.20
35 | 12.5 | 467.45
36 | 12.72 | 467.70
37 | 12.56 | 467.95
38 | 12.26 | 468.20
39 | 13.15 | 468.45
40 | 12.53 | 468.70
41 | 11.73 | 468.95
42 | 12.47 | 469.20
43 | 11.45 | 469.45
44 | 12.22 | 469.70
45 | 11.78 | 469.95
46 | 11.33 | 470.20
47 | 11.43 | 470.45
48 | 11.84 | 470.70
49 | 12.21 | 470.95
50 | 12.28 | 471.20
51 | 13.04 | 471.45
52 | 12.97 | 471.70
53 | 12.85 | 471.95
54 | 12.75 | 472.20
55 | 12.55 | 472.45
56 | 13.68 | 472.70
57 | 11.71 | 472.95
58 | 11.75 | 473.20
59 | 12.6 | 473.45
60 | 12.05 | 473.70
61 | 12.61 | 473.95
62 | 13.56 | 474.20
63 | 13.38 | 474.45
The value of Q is 0.11 nm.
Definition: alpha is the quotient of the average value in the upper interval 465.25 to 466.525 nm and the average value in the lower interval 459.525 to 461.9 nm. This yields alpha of 0.95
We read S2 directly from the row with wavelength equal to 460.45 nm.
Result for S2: 12.25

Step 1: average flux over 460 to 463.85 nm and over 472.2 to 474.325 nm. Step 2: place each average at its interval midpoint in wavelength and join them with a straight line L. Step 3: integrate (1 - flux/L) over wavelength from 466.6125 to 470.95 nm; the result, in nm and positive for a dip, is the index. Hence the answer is 0.15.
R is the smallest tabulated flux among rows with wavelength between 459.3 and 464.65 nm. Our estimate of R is 10.99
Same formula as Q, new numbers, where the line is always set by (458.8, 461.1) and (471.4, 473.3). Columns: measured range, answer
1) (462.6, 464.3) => 0.03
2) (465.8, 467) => 0.04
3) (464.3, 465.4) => 0.00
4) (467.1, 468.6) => -0.01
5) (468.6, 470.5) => 0.10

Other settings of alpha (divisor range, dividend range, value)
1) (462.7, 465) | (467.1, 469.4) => 1.02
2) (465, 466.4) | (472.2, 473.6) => 1.04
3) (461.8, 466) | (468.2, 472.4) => 0.99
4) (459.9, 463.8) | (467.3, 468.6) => 1.00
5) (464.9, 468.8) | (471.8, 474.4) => 1.03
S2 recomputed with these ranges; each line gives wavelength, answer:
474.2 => 13.56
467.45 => 12.5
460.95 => 13.36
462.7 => 12.84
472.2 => 12.75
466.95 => 11.7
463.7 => 10.99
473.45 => 12.6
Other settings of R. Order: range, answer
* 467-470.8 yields 11.33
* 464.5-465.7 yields 11.38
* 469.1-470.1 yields 11.45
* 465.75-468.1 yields 11.69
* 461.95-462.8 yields 12.84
